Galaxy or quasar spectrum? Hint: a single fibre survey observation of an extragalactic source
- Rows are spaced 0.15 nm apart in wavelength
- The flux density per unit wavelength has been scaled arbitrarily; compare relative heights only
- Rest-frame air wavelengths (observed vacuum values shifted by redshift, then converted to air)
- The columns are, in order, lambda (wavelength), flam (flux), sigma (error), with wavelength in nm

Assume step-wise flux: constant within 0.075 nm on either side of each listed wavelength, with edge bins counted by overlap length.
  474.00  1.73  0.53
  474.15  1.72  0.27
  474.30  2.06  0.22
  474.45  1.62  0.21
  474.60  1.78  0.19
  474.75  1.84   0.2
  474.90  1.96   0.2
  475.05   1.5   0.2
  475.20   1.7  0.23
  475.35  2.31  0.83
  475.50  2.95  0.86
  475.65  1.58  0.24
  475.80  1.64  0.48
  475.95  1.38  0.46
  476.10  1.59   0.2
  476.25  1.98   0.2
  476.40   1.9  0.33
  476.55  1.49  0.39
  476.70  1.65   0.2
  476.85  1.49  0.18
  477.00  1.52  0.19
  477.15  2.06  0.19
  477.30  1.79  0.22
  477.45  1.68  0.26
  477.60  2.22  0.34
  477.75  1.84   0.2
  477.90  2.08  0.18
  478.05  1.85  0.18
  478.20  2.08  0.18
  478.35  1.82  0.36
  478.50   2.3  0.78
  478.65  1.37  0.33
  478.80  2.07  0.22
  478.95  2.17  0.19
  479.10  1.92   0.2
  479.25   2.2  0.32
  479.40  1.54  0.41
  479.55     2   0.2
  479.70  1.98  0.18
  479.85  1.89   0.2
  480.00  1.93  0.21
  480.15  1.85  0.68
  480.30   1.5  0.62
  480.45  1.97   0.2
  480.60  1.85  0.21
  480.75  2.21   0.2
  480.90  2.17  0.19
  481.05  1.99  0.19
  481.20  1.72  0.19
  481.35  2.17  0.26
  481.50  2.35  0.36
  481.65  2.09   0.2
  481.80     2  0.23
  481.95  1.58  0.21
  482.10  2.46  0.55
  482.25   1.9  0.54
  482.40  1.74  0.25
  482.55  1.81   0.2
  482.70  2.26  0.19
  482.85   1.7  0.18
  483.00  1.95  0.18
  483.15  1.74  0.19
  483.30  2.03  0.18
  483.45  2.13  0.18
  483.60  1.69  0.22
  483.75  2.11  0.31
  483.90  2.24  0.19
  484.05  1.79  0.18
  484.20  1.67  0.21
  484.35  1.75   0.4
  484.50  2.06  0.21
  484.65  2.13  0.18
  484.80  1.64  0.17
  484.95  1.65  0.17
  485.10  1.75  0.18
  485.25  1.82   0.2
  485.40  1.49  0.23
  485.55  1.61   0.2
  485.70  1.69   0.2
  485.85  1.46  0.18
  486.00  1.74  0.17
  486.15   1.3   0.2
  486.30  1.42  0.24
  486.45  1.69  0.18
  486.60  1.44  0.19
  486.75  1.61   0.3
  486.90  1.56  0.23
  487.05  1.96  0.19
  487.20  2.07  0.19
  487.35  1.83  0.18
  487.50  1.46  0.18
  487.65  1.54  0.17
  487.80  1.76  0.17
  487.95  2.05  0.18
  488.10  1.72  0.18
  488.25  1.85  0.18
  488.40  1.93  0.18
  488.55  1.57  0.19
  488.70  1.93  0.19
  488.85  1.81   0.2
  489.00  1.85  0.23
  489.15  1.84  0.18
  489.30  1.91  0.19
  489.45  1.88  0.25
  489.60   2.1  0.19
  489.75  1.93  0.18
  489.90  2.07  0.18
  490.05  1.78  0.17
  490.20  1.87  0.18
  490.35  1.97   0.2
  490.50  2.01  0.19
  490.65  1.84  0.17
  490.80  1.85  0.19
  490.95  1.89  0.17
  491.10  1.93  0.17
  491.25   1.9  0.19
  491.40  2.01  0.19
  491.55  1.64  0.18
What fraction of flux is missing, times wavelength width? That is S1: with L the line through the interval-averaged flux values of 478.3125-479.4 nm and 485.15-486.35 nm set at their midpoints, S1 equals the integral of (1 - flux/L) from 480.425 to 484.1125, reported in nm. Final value -0.47 nm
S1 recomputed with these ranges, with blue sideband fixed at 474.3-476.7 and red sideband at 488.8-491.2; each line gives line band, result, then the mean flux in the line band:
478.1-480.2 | -0.11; 1.94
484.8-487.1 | 0.33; 1.61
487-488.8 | 0.09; 1.8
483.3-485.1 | -0.02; 1.9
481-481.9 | -0.09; 2.04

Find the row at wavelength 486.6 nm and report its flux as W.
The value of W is 1.44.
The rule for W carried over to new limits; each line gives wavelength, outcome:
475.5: 2.95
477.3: 1.79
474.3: 2.06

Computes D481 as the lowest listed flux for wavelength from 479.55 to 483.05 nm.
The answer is 1.5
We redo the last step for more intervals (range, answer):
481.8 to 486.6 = 1.3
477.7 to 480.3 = 1.37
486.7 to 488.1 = 1.46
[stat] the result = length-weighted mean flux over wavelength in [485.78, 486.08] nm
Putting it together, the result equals 1.6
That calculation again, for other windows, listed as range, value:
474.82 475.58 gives 2.08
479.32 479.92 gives 1.86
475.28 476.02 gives 1.97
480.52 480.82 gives 2.03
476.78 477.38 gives 1.72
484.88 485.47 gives 1.68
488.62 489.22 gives 1.86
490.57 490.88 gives 1.85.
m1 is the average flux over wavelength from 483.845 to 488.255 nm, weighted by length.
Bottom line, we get 1.72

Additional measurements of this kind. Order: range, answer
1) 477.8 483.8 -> 1.95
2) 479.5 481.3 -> 1.92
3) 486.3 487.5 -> 1.7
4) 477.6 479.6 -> 1.95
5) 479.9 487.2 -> 1.84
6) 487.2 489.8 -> 1.83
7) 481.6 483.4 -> 1.94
